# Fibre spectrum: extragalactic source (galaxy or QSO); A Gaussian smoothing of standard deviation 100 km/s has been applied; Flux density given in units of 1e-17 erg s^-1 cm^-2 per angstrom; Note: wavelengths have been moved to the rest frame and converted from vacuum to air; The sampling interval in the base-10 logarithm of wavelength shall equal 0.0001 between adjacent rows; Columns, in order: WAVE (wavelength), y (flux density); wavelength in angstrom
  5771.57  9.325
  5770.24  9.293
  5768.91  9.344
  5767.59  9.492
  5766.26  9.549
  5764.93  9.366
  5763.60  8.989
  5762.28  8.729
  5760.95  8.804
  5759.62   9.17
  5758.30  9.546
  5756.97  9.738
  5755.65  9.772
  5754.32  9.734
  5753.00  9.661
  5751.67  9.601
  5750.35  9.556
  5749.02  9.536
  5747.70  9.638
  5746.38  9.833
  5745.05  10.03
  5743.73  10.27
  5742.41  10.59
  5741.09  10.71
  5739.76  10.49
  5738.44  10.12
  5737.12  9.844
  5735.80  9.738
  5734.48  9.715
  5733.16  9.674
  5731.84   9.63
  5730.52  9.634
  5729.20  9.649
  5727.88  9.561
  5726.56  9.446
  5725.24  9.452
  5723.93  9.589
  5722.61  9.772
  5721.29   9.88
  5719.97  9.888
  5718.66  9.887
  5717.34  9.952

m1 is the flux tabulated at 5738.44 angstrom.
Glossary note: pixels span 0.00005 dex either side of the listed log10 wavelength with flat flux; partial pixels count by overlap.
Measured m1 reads 10.12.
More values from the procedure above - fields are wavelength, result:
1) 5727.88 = 9.561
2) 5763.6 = 8.989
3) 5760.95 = 8.804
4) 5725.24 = 9.452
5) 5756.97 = 9.738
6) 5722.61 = 9.772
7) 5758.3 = 9.546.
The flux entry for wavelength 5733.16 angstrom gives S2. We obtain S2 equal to 9.674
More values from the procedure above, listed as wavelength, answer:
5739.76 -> 10.49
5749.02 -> 9.536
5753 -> 9.661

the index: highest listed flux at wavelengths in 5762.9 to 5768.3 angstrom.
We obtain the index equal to 9.549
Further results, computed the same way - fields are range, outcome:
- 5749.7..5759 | 9.772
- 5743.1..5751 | 10.27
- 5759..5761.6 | 9.17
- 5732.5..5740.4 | 10.49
